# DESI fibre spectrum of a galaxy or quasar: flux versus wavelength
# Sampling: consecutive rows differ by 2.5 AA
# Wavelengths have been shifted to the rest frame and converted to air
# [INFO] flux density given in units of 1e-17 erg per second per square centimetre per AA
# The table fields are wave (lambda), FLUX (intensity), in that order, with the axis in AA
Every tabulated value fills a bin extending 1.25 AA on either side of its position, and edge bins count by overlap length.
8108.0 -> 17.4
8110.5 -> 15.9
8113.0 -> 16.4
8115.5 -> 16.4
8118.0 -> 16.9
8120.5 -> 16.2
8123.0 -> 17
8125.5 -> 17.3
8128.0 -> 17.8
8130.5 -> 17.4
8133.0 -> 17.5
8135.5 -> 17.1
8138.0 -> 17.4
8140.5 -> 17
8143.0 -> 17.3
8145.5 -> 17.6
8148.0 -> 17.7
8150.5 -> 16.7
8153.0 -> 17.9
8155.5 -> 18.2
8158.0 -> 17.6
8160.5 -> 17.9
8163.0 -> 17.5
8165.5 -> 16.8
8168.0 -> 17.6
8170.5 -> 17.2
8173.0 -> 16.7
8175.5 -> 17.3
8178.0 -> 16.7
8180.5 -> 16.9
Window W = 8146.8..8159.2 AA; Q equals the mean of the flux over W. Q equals 17.6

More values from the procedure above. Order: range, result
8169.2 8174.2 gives 17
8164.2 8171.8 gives 17.2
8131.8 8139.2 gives 17.3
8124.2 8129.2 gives 17.5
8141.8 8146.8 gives 17.5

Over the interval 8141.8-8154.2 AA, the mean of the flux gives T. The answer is 17.4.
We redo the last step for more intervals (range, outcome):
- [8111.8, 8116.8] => 16.4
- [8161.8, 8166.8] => 17.2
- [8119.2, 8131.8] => 17.1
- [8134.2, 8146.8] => 17.3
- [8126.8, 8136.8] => 17.4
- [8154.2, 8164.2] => 17.8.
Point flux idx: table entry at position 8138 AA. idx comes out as 17.4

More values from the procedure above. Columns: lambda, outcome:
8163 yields 17.5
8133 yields 17.5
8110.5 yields 15.9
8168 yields 17.6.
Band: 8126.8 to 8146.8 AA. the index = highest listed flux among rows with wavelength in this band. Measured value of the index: 17.8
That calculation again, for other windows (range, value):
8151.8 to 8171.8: 18.2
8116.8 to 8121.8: 16.9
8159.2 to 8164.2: 17.9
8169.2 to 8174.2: 17.2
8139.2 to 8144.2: 17.3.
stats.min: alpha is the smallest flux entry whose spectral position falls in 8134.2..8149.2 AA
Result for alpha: 17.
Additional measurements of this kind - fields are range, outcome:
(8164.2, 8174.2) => 16.7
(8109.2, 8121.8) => 15.9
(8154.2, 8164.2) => 17.5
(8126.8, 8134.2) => 17.4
